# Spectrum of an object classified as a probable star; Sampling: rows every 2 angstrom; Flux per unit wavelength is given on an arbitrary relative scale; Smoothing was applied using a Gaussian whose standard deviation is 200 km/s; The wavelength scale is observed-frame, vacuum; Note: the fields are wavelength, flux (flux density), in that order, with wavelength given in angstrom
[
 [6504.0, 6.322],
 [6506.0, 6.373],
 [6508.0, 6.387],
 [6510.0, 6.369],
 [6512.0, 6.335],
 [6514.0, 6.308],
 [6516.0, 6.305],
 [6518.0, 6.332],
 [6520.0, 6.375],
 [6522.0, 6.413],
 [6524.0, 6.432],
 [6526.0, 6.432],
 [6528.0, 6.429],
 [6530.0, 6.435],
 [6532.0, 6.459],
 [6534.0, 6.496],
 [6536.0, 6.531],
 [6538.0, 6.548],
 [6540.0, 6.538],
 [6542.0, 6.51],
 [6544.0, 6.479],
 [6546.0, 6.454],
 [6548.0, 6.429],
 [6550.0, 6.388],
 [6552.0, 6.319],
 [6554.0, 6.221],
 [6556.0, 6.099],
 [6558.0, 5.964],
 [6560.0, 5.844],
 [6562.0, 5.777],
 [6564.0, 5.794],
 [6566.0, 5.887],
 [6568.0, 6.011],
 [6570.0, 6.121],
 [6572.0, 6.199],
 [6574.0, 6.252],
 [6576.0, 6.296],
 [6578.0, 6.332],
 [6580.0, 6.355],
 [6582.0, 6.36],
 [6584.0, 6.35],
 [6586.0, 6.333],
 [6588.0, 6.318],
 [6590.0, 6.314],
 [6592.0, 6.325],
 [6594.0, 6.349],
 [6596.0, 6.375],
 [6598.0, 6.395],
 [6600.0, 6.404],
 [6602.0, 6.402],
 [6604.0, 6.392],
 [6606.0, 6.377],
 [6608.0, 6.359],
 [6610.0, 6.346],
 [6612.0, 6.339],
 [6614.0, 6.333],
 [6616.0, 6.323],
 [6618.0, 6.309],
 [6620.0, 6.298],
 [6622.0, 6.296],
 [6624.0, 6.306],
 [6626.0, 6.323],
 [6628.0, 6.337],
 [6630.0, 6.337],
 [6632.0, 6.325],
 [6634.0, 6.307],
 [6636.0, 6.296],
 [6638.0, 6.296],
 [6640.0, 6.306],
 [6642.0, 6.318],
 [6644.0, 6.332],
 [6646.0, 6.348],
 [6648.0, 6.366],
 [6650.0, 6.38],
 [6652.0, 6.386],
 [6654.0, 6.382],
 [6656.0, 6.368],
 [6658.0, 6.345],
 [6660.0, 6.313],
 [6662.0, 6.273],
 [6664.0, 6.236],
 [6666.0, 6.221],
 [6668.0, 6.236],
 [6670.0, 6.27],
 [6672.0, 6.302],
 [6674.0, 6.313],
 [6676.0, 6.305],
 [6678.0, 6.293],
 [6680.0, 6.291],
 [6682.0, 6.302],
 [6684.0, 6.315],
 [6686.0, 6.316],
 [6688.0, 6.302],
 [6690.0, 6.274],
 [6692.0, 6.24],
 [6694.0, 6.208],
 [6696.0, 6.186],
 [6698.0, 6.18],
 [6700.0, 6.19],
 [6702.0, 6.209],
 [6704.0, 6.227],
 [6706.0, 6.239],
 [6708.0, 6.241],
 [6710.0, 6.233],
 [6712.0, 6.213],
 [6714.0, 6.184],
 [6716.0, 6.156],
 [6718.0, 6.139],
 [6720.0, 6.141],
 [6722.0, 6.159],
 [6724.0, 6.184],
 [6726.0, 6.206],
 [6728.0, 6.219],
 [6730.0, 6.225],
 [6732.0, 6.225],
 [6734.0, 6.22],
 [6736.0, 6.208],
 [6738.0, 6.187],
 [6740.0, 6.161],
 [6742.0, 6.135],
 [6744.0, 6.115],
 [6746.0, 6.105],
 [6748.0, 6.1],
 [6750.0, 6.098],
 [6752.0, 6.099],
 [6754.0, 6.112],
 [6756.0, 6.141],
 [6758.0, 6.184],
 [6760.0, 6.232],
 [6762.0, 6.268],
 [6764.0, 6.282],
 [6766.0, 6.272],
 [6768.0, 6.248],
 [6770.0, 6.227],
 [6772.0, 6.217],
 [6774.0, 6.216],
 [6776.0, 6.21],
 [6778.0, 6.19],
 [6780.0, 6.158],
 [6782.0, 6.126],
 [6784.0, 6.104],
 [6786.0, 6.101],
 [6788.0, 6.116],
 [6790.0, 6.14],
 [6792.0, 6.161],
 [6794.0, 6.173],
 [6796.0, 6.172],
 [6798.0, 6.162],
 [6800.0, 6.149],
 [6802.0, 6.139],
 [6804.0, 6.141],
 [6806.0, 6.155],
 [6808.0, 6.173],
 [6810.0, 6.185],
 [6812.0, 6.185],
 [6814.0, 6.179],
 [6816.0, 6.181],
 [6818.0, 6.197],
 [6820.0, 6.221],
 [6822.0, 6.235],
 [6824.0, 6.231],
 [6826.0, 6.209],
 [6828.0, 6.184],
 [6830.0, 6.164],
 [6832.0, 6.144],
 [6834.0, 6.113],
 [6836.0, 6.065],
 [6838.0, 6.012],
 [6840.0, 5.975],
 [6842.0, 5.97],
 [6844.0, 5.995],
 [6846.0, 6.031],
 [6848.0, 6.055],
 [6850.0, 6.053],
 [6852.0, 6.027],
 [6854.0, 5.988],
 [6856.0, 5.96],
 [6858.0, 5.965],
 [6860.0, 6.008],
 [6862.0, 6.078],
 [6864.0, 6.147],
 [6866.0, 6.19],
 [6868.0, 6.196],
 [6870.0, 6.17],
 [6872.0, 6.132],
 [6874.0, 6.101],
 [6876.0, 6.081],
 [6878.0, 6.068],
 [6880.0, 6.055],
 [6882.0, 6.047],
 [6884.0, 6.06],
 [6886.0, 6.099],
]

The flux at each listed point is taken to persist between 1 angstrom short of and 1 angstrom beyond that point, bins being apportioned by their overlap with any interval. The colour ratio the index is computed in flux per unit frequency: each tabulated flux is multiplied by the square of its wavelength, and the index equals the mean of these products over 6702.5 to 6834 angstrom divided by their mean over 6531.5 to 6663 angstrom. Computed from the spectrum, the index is 1.03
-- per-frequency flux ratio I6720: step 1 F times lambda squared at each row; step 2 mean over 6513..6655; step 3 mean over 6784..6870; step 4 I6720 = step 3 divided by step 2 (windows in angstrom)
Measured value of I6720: 1.04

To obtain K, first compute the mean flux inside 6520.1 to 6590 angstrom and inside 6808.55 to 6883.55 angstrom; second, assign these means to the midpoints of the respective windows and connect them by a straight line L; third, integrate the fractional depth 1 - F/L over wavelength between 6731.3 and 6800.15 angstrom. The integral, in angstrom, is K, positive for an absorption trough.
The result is -0.2 angstrom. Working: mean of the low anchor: 6.29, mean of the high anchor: 6.1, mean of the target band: 6.17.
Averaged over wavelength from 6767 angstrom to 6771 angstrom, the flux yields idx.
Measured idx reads 6.24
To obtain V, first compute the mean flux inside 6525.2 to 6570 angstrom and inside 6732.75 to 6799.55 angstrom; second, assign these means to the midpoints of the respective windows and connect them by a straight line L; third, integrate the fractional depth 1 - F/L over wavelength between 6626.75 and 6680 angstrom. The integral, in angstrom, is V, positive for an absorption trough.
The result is -0.8 angstrom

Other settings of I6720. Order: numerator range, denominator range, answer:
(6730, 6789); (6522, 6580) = 1.05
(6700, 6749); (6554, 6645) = 1.03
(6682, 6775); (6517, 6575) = 1.04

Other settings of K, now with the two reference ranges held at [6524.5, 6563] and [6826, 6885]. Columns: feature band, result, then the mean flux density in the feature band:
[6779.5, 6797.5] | 0.0 angstrom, 6.14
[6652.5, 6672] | -0.2 angstrom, 6.3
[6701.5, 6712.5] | -0.1 angstrom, 6.23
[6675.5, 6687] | -0.2 angstrom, 6.3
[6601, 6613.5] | -0.2 angstrom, 6.37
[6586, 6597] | -0.1 angstrom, 6.34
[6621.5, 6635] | -0.1 angstrom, 6.32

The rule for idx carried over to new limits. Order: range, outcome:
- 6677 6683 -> 6.3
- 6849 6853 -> 6.04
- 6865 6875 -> 6.16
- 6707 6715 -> 6.22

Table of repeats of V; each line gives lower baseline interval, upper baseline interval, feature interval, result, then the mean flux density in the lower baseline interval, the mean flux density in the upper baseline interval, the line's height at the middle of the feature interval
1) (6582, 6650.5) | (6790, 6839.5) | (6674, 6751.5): 0.5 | 6.34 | 6.16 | 6.25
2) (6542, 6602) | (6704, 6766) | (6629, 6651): -0.4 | 6.24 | 6.18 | 6.22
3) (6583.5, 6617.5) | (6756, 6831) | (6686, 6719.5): 0.3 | 6.35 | 6.19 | 6.26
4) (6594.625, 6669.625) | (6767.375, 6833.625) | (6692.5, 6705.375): 0.1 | 6.33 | 6.17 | 6.27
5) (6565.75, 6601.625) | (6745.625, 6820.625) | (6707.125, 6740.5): 0.1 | 6.29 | 6.17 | 6.21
